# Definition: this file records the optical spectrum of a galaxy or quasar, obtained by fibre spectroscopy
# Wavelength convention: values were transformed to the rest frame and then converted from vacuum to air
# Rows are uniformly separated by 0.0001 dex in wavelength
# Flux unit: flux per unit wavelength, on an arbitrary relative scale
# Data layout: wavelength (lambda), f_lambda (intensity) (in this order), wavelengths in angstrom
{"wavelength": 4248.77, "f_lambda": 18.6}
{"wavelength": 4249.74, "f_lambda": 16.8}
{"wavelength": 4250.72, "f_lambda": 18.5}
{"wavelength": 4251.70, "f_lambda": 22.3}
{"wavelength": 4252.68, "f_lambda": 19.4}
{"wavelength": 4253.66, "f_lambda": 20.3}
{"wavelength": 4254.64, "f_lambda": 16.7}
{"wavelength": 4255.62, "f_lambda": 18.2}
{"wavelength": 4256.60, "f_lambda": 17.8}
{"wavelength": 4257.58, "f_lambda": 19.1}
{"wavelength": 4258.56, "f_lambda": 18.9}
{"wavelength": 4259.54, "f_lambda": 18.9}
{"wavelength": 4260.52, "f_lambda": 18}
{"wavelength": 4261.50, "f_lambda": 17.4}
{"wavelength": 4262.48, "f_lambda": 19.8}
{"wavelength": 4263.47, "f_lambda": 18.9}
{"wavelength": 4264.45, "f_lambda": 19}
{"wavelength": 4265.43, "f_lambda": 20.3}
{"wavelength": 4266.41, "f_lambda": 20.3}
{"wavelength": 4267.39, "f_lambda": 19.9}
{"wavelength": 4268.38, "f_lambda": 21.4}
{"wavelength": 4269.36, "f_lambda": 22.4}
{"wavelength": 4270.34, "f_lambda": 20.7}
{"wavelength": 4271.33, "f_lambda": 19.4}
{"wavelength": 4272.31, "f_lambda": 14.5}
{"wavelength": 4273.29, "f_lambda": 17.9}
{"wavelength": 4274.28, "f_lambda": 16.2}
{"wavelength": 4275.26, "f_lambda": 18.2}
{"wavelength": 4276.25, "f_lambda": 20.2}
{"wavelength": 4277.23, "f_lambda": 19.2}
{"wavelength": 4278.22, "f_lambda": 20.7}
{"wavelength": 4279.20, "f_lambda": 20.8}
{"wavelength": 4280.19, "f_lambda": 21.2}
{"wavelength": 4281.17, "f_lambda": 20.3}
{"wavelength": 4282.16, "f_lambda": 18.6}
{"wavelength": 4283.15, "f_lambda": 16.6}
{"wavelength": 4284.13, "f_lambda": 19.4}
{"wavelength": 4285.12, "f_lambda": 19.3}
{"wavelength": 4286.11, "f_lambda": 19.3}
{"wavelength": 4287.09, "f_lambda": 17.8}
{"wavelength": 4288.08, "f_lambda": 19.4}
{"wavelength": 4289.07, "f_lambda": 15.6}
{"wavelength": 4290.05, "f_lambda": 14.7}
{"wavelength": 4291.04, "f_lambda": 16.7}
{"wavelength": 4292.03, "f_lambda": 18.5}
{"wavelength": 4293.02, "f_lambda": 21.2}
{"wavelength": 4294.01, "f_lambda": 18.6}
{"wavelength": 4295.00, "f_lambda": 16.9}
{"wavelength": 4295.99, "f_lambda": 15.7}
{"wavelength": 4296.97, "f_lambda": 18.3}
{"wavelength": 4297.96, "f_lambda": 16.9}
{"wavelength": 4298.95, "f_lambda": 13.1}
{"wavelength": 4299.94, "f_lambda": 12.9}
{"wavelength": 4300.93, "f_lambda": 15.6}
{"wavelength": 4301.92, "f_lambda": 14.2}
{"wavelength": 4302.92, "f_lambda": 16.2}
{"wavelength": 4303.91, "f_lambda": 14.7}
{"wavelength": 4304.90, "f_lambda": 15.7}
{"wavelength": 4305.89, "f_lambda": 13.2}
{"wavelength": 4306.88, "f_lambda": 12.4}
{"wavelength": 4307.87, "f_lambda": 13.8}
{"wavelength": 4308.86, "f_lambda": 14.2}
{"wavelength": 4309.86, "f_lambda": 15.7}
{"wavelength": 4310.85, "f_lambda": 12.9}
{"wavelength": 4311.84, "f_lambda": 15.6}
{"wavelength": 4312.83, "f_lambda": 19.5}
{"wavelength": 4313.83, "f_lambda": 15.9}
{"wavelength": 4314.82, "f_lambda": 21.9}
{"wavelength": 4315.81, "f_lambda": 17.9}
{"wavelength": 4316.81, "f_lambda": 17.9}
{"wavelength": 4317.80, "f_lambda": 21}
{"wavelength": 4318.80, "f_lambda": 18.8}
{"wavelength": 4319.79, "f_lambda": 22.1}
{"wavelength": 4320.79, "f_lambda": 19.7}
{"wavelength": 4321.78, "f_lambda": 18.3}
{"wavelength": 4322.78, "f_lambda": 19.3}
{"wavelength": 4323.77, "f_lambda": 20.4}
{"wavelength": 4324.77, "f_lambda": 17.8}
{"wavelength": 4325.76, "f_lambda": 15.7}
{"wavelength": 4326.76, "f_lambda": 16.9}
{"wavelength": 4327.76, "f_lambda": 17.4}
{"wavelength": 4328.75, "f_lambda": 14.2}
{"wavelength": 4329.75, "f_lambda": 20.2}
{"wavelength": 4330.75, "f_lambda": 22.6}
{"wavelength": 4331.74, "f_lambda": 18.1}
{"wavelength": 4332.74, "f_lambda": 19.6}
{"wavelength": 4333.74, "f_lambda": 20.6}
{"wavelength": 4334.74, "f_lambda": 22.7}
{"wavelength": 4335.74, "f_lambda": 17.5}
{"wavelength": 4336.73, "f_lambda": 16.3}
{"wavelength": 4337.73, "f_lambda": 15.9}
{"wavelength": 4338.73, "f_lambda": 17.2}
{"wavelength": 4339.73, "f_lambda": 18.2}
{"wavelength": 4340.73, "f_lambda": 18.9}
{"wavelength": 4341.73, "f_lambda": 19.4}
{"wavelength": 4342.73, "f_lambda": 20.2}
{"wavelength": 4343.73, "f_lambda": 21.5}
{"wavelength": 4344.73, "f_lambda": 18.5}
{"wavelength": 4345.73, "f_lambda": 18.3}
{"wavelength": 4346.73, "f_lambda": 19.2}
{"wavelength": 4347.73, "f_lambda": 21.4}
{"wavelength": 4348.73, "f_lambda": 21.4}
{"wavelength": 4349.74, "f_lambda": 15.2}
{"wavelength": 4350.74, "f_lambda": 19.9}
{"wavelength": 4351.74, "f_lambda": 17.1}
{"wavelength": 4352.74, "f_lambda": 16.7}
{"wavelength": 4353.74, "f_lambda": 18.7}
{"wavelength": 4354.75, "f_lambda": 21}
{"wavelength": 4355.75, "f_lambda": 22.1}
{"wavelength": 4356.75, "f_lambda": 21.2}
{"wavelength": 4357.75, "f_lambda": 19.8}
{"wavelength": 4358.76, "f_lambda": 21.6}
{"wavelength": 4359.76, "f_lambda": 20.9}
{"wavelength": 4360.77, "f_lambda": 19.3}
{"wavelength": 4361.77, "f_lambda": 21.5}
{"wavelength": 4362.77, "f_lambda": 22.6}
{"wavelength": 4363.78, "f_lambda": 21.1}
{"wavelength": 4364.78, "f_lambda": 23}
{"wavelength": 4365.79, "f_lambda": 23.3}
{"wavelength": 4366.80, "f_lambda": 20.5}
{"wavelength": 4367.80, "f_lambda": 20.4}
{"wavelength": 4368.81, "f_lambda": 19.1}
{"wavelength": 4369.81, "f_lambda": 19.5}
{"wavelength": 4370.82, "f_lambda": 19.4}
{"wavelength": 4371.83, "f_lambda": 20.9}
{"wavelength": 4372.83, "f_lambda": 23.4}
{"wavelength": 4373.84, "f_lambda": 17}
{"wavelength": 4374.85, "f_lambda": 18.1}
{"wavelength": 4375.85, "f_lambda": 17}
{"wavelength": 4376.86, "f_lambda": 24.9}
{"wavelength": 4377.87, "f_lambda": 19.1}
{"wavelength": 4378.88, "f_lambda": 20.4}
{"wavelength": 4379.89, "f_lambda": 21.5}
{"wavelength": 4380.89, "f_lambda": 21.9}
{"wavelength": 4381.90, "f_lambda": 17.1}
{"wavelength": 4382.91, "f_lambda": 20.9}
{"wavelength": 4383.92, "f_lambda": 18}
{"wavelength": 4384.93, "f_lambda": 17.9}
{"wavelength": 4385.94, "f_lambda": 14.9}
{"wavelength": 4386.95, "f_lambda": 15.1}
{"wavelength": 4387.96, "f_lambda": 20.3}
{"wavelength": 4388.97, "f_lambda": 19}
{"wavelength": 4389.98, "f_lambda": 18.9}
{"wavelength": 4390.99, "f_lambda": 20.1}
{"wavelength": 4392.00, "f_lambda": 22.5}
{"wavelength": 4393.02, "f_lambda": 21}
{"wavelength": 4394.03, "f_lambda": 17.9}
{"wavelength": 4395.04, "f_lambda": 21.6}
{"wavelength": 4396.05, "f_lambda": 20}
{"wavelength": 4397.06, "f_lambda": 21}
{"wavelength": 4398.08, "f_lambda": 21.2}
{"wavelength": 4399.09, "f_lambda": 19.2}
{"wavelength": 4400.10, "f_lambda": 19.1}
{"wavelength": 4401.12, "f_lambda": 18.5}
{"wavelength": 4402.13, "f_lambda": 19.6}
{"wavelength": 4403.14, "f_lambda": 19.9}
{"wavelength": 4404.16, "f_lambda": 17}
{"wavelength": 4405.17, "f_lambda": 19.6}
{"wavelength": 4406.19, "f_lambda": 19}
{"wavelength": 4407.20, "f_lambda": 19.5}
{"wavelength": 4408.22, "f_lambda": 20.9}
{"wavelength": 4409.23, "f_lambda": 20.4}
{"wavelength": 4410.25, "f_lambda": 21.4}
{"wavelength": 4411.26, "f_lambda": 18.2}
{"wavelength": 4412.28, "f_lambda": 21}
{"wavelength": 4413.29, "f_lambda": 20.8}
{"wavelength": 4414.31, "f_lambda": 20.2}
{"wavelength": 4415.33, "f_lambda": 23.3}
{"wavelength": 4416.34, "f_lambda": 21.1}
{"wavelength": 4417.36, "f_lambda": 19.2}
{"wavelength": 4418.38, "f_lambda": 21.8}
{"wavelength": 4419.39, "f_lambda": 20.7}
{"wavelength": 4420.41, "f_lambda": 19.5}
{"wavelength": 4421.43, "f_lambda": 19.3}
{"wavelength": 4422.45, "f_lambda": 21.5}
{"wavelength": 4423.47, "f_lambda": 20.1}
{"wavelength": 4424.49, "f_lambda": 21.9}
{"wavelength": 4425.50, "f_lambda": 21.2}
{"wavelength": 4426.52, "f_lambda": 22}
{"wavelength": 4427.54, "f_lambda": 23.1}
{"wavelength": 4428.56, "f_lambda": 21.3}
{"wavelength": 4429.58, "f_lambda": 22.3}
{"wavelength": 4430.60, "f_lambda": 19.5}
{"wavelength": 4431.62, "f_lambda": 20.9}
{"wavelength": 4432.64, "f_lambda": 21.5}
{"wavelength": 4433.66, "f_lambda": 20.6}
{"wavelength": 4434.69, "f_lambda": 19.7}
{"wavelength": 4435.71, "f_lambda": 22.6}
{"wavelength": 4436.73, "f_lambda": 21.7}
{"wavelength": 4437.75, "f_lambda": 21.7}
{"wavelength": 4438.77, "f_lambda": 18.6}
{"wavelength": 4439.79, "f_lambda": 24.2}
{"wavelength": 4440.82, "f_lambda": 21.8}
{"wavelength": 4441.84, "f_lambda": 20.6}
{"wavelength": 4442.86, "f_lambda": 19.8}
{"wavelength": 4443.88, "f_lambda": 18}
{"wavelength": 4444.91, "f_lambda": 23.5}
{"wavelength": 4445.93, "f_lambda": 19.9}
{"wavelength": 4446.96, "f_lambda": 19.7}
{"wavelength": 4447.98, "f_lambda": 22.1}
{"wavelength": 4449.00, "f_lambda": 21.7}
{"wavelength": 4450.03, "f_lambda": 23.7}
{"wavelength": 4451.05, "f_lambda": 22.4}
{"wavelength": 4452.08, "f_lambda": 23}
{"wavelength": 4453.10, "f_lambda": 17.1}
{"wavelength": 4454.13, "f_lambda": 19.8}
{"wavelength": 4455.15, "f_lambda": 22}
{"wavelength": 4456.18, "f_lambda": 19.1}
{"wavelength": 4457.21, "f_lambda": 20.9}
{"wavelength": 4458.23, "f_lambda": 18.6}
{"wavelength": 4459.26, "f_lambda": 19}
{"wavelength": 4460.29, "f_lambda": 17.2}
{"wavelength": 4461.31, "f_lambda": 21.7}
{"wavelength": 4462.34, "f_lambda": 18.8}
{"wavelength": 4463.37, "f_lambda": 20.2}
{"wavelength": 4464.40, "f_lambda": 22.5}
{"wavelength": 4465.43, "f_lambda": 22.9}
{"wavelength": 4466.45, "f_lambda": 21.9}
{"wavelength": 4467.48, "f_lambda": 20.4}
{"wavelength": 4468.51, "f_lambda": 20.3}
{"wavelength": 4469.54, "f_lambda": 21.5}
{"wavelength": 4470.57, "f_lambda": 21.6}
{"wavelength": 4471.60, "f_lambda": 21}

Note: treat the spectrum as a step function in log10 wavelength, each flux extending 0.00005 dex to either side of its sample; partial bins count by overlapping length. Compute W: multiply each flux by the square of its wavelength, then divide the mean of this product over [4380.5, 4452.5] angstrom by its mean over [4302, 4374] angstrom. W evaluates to 1.1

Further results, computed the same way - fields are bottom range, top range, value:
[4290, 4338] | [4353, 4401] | 1.19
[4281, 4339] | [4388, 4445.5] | 1.24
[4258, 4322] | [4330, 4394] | 1.14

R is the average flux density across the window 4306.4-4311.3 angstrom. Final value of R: 13.8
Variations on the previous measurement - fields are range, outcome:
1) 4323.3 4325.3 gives 19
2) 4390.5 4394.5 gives 20.4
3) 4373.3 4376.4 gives 17.5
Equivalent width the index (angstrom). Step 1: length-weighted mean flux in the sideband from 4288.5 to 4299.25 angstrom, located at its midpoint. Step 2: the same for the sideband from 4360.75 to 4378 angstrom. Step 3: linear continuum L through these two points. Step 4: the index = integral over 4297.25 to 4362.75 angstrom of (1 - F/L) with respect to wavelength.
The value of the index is 2.4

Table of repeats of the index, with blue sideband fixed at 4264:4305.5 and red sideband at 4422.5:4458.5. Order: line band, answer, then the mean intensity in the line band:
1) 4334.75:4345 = 0.3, 18.6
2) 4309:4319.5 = 0.5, 17.7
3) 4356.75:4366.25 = -0.9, 21.4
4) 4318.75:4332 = 0.1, 18.7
